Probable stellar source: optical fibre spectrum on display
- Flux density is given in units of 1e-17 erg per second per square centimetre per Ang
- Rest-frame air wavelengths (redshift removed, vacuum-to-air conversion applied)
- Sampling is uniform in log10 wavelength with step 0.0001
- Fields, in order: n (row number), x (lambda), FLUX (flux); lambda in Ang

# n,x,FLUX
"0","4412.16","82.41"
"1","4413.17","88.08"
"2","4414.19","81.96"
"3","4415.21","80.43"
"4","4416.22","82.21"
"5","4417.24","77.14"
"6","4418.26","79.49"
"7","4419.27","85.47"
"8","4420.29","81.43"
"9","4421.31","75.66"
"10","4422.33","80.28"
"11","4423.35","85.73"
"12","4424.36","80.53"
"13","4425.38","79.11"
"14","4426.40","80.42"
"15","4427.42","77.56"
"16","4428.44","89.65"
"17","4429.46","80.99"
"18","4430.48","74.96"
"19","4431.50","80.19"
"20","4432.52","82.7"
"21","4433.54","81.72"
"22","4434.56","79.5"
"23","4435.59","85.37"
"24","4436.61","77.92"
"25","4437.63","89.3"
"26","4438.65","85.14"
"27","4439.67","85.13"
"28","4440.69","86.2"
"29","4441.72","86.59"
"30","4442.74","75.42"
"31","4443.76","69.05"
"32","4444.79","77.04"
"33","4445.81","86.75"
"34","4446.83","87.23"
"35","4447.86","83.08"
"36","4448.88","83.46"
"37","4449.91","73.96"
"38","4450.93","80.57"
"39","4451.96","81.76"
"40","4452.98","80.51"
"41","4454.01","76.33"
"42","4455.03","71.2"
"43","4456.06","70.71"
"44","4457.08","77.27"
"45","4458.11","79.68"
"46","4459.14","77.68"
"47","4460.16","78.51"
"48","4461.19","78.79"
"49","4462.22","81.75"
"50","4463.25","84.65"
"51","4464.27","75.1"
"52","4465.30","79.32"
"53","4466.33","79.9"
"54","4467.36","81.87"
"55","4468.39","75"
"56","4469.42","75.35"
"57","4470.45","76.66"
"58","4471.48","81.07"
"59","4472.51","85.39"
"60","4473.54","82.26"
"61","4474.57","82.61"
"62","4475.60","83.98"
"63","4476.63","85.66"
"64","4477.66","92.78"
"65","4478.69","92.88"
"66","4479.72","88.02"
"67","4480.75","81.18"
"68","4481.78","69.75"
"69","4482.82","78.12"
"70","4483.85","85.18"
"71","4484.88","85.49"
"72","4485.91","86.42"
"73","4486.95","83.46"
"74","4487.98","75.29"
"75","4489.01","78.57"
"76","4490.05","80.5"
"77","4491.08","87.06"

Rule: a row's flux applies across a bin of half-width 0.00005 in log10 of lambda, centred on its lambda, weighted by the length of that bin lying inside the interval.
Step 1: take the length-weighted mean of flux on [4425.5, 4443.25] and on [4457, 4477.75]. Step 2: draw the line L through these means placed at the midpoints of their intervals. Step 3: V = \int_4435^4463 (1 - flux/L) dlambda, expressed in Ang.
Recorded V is 0.4 Ang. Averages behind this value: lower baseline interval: 82.2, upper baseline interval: 80.5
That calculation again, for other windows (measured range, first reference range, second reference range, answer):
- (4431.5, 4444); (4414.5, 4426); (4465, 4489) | -0.2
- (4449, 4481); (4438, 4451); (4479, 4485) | 0.4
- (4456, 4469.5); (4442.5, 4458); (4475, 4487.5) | 0.4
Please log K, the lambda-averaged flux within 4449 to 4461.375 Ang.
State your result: 77.4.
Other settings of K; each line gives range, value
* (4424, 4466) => 80.3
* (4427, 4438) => 81.7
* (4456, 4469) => 78.7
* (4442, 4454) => 79.9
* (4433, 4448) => 82.3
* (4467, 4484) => 82.2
